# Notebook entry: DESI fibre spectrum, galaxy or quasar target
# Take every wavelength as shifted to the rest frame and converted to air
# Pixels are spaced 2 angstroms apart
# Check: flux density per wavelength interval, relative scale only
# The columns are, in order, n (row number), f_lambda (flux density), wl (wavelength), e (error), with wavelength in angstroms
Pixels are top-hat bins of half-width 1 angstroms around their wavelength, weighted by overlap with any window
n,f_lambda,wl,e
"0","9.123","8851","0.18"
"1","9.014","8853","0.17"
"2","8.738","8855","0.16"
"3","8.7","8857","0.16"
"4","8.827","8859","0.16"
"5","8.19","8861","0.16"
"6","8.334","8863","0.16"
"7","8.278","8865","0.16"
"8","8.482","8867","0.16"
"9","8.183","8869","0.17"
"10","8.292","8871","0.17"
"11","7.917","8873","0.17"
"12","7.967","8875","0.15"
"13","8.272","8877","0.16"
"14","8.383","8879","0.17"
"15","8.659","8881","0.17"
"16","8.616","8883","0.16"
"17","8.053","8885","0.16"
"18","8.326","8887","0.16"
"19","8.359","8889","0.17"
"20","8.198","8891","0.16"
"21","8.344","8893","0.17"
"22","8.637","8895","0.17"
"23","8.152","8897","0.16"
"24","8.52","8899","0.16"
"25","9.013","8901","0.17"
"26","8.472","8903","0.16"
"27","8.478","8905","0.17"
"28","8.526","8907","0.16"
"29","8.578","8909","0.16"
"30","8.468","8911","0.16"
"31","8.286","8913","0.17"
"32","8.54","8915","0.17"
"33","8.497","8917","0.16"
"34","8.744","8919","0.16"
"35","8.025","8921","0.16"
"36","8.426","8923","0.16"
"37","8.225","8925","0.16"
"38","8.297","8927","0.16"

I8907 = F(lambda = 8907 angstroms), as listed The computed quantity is 8.526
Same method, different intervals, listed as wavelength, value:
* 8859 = 8.827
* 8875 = 7.967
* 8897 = 8.152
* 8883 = 8.616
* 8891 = 8.198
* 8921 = 8.025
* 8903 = 8.472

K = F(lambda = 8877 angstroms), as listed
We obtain 8.272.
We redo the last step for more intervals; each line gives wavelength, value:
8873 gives 7.917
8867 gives 8.482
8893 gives 8.344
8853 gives 9.014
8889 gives 8.359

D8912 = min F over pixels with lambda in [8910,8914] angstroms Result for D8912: 8.286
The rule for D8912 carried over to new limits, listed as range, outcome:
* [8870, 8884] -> 7.917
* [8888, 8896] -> 8.198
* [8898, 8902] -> 8.52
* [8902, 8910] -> 8.472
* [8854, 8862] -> 8.19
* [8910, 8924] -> 8.025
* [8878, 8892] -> 8.053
